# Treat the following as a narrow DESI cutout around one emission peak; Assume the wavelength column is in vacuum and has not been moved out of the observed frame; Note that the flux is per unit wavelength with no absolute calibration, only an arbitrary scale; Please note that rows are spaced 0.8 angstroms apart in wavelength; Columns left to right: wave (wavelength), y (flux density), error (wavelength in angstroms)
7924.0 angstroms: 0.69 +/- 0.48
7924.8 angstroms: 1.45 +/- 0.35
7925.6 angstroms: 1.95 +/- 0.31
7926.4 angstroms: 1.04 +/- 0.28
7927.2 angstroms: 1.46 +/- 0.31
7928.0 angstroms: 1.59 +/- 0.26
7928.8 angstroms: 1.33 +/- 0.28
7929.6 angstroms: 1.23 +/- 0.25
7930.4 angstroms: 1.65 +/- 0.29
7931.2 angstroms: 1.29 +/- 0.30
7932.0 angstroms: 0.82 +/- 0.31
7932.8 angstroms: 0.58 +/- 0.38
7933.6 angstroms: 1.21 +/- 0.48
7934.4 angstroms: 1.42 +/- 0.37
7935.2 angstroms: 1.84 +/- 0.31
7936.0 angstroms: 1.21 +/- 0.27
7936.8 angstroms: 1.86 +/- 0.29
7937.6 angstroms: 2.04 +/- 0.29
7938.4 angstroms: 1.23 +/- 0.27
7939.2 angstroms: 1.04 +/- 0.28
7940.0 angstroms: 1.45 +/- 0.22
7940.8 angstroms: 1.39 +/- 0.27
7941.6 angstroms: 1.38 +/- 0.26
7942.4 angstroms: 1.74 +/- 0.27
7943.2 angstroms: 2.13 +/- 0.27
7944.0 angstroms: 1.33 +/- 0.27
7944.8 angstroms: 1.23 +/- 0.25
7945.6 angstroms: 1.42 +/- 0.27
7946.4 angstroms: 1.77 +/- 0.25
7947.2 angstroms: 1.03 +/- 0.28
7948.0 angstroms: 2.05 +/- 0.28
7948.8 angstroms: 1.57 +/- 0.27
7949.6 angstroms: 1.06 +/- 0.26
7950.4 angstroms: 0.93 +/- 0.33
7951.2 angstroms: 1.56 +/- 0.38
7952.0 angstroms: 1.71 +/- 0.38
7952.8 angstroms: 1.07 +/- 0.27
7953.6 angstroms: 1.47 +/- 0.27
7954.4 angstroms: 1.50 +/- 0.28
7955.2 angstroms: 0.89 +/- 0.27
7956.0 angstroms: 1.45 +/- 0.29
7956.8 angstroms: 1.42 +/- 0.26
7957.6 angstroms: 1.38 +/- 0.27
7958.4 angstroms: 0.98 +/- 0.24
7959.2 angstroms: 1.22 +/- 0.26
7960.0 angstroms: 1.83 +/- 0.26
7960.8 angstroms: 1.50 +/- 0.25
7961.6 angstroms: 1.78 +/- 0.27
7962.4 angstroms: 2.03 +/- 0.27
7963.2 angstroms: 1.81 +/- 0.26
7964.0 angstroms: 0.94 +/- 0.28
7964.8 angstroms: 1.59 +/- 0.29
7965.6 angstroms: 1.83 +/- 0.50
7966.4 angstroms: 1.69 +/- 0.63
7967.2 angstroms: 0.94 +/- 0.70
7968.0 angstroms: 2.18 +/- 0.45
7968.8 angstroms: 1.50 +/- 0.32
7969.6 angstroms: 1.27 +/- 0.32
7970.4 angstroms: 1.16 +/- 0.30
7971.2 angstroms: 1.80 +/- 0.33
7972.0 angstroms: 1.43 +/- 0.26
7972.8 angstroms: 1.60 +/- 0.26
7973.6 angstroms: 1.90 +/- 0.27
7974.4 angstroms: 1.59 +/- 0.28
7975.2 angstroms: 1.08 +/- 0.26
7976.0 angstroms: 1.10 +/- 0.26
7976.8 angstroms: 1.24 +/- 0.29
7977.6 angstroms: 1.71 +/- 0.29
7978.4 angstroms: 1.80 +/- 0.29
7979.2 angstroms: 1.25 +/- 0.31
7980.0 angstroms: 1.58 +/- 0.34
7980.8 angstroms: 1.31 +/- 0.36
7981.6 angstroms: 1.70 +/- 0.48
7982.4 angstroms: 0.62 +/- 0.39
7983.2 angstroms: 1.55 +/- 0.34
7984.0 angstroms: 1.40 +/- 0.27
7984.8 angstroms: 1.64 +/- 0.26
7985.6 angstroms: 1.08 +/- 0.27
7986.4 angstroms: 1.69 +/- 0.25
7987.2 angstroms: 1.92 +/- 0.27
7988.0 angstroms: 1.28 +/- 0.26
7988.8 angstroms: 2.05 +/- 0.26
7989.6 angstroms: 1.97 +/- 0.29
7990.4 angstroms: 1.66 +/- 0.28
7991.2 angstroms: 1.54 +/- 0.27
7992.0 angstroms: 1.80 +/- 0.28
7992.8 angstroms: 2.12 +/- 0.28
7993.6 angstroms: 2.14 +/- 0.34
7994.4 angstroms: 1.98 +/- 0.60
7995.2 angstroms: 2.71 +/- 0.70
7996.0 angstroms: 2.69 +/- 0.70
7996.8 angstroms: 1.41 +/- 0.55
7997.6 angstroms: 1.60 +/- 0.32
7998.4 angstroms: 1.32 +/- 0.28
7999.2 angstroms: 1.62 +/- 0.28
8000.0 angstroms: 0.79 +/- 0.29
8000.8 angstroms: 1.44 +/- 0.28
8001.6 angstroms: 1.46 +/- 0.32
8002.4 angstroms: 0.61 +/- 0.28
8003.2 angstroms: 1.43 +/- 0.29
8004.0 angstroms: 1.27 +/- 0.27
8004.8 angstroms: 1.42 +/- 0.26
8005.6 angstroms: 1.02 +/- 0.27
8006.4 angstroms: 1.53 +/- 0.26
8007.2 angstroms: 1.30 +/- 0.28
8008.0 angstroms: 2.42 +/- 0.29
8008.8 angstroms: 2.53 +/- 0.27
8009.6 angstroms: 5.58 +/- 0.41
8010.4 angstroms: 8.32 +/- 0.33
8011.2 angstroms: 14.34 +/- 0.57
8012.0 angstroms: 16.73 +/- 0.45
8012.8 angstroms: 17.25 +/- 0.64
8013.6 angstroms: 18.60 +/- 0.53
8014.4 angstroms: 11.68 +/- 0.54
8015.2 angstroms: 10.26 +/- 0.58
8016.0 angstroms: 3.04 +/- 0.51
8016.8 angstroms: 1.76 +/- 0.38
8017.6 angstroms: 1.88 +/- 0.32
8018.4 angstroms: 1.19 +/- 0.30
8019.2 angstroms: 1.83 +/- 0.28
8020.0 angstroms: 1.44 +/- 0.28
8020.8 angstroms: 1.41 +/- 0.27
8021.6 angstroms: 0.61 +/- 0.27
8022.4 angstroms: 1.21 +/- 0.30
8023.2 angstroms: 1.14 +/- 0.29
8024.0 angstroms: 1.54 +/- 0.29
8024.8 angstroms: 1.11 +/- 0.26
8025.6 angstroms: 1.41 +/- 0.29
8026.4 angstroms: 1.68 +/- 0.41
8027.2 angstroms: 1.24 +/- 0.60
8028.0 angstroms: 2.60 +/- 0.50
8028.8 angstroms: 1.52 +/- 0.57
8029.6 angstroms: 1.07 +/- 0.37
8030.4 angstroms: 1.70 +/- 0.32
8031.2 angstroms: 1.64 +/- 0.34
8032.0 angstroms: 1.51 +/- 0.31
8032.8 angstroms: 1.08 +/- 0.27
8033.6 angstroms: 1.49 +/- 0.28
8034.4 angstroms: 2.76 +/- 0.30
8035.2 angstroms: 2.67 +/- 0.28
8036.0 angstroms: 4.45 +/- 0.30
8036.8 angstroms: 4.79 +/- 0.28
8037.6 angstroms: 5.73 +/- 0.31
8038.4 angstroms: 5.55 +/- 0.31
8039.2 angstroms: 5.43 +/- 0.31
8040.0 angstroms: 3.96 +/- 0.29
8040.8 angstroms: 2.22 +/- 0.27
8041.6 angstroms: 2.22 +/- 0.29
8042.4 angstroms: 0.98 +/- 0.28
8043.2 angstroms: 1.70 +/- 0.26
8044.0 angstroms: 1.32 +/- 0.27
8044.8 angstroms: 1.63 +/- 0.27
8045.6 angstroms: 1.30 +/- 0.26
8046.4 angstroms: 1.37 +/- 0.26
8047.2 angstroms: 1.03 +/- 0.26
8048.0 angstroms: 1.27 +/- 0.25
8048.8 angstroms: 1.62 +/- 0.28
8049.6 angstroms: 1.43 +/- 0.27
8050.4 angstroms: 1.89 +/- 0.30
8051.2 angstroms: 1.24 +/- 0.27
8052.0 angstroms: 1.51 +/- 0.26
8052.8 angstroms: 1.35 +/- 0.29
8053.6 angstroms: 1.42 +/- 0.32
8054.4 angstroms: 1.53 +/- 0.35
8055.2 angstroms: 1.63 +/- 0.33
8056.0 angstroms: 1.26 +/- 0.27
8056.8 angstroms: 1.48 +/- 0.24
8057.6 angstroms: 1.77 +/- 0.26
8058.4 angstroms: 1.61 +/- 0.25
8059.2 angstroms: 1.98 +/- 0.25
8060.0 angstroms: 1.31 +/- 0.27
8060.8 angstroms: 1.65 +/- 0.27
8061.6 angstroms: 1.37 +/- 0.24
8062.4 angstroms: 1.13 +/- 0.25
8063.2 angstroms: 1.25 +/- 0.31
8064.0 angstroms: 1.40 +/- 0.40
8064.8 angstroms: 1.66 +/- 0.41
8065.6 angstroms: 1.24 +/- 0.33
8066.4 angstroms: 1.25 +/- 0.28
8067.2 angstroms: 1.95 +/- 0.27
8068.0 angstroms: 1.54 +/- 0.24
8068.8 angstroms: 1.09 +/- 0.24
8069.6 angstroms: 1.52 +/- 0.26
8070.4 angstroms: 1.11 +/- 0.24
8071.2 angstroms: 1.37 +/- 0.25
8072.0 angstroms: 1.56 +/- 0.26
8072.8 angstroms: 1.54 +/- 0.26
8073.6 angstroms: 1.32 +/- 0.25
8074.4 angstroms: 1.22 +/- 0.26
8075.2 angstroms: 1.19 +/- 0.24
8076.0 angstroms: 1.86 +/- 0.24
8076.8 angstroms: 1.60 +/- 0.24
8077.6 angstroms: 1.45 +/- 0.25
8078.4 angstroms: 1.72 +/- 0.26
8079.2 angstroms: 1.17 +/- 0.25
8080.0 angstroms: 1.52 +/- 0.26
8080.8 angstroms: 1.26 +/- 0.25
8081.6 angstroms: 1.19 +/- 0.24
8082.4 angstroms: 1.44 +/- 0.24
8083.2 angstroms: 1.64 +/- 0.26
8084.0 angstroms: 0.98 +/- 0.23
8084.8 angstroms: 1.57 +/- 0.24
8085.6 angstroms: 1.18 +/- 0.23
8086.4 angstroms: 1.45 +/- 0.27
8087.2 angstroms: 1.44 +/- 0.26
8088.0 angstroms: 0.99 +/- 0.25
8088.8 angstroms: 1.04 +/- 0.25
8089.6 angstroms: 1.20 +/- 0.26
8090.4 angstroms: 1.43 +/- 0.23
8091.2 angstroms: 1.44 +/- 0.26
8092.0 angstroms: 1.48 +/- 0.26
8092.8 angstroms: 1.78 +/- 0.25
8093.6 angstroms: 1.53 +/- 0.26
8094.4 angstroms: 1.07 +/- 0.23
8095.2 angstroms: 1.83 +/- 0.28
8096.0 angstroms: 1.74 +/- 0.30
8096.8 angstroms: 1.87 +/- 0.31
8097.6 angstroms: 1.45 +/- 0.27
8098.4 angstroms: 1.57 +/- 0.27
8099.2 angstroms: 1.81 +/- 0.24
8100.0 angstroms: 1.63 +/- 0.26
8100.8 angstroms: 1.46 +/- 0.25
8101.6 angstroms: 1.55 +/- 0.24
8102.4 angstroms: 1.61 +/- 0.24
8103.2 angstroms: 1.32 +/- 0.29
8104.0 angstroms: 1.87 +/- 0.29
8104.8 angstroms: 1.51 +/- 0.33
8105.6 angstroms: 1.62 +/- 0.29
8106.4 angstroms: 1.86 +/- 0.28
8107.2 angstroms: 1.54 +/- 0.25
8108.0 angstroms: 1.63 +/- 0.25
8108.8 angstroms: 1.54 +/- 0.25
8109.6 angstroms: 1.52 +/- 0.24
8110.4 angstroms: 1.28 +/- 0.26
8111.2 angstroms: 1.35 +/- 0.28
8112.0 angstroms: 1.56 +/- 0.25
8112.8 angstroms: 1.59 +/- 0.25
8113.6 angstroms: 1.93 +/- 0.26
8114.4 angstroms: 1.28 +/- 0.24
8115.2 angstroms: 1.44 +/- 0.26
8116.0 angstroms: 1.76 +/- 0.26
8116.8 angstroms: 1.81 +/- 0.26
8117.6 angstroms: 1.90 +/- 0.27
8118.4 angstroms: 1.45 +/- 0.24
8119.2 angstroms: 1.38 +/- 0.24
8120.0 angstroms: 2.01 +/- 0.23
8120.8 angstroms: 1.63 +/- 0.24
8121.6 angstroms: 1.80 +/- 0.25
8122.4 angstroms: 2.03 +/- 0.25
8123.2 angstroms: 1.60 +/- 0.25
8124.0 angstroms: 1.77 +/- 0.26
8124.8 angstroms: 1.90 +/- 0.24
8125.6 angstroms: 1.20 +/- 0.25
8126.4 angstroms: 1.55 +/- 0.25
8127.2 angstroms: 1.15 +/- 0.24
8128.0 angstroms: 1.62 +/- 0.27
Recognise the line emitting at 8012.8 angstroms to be H-alpha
